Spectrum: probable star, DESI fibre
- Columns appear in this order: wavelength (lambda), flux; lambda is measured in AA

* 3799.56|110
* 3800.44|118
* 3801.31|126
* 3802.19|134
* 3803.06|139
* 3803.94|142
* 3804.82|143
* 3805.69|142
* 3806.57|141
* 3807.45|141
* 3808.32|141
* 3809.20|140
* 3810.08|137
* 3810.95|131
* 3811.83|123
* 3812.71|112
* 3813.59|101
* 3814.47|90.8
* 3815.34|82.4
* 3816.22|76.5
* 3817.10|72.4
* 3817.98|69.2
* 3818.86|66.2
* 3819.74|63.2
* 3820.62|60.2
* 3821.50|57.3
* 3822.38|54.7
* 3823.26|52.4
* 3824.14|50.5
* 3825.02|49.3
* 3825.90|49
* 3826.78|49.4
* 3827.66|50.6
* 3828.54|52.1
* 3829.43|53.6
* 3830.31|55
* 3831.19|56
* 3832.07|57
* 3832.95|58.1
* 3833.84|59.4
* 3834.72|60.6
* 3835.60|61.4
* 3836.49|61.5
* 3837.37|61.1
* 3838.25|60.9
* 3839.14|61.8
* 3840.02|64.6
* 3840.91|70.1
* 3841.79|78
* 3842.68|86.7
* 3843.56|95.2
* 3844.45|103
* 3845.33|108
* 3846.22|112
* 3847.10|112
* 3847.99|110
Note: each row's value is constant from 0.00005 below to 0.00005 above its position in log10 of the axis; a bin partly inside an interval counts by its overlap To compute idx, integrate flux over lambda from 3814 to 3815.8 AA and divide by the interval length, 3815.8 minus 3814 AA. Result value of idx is 87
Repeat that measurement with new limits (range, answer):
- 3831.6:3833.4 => 57.4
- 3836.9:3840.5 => 62.2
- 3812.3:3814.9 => 101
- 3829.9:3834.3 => 57.2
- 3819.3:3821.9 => 60.3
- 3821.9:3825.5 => 51.8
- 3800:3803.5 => 129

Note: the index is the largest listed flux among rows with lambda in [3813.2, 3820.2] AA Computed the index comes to 101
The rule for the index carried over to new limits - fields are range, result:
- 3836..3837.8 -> 61.5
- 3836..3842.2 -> 78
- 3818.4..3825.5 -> 66.2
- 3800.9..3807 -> 143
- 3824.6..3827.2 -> 49.4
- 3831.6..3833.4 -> 58.1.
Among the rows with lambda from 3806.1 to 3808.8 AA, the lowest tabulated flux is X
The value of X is 141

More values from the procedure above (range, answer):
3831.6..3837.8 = 57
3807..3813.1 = 112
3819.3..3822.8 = 54.7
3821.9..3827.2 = 49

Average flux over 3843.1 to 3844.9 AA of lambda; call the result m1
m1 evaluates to 99.3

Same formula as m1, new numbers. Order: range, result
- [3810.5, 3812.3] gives 127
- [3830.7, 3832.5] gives 56.6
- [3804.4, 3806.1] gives 143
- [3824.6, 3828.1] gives 49.6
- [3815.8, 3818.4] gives 72.6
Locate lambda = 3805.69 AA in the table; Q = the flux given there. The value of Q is 142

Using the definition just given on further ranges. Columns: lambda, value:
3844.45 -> 103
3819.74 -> 63.2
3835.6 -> 61.4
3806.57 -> 141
